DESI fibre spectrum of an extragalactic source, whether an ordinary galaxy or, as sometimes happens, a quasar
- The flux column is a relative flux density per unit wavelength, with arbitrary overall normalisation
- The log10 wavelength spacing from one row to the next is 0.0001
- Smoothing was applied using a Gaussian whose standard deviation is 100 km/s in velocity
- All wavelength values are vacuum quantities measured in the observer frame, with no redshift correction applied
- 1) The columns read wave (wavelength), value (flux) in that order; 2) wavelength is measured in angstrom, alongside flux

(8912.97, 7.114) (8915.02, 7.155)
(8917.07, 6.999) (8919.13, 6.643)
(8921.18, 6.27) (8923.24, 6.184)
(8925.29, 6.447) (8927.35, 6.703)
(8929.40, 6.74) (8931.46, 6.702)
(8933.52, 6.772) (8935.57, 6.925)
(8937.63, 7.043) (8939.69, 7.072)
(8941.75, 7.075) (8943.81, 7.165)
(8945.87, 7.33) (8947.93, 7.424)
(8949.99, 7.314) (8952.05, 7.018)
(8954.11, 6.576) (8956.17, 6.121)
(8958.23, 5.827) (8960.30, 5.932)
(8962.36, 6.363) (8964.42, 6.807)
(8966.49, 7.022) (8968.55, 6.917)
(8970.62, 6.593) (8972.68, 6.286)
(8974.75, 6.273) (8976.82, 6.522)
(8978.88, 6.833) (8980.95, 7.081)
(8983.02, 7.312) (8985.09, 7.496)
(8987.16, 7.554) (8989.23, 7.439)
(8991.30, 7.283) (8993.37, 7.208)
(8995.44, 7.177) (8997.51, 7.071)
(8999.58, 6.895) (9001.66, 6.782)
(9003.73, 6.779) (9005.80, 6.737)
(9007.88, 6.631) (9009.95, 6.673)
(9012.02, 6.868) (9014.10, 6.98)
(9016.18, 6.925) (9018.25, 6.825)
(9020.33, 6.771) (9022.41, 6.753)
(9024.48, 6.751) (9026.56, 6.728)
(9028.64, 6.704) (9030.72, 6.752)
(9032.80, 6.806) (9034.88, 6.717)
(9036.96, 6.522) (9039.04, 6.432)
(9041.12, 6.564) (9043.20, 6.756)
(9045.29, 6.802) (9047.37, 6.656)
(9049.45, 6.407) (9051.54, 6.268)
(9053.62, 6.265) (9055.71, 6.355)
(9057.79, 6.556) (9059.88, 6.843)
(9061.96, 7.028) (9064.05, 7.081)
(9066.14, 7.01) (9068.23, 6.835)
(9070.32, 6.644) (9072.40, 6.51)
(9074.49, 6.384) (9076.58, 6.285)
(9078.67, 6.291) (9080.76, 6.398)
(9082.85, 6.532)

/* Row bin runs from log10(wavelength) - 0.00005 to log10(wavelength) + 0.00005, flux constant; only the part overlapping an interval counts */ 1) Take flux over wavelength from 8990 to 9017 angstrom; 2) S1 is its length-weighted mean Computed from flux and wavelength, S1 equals 6.93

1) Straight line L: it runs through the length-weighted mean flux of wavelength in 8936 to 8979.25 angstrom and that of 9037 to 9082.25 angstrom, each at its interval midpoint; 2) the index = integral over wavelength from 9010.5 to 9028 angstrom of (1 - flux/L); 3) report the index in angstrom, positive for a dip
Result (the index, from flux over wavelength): -0.4 angstrom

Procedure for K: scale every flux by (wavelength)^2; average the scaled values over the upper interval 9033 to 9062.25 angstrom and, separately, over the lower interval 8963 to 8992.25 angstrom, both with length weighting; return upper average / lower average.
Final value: 0.96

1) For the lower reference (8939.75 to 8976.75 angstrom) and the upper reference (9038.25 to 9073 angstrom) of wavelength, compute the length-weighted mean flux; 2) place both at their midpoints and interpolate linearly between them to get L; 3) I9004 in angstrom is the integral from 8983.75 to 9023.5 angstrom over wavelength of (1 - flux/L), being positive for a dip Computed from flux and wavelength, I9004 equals -1.8 angstrom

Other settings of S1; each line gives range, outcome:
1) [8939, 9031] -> 6.86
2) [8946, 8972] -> 6.68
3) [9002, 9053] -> 6.7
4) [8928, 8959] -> 6.88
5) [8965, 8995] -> 6.99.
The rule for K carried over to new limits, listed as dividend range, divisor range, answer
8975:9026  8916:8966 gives 1.05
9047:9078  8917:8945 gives 1.01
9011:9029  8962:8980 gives 1.04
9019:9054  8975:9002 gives 0.94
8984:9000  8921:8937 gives 1.12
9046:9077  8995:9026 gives 0.98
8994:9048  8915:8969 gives 1.02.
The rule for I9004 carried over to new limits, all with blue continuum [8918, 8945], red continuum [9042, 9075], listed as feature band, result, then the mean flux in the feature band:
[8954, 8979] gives 1.0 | 6.45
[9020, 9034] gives -0.2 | 6.75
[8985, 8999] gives -1.2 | 7.29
